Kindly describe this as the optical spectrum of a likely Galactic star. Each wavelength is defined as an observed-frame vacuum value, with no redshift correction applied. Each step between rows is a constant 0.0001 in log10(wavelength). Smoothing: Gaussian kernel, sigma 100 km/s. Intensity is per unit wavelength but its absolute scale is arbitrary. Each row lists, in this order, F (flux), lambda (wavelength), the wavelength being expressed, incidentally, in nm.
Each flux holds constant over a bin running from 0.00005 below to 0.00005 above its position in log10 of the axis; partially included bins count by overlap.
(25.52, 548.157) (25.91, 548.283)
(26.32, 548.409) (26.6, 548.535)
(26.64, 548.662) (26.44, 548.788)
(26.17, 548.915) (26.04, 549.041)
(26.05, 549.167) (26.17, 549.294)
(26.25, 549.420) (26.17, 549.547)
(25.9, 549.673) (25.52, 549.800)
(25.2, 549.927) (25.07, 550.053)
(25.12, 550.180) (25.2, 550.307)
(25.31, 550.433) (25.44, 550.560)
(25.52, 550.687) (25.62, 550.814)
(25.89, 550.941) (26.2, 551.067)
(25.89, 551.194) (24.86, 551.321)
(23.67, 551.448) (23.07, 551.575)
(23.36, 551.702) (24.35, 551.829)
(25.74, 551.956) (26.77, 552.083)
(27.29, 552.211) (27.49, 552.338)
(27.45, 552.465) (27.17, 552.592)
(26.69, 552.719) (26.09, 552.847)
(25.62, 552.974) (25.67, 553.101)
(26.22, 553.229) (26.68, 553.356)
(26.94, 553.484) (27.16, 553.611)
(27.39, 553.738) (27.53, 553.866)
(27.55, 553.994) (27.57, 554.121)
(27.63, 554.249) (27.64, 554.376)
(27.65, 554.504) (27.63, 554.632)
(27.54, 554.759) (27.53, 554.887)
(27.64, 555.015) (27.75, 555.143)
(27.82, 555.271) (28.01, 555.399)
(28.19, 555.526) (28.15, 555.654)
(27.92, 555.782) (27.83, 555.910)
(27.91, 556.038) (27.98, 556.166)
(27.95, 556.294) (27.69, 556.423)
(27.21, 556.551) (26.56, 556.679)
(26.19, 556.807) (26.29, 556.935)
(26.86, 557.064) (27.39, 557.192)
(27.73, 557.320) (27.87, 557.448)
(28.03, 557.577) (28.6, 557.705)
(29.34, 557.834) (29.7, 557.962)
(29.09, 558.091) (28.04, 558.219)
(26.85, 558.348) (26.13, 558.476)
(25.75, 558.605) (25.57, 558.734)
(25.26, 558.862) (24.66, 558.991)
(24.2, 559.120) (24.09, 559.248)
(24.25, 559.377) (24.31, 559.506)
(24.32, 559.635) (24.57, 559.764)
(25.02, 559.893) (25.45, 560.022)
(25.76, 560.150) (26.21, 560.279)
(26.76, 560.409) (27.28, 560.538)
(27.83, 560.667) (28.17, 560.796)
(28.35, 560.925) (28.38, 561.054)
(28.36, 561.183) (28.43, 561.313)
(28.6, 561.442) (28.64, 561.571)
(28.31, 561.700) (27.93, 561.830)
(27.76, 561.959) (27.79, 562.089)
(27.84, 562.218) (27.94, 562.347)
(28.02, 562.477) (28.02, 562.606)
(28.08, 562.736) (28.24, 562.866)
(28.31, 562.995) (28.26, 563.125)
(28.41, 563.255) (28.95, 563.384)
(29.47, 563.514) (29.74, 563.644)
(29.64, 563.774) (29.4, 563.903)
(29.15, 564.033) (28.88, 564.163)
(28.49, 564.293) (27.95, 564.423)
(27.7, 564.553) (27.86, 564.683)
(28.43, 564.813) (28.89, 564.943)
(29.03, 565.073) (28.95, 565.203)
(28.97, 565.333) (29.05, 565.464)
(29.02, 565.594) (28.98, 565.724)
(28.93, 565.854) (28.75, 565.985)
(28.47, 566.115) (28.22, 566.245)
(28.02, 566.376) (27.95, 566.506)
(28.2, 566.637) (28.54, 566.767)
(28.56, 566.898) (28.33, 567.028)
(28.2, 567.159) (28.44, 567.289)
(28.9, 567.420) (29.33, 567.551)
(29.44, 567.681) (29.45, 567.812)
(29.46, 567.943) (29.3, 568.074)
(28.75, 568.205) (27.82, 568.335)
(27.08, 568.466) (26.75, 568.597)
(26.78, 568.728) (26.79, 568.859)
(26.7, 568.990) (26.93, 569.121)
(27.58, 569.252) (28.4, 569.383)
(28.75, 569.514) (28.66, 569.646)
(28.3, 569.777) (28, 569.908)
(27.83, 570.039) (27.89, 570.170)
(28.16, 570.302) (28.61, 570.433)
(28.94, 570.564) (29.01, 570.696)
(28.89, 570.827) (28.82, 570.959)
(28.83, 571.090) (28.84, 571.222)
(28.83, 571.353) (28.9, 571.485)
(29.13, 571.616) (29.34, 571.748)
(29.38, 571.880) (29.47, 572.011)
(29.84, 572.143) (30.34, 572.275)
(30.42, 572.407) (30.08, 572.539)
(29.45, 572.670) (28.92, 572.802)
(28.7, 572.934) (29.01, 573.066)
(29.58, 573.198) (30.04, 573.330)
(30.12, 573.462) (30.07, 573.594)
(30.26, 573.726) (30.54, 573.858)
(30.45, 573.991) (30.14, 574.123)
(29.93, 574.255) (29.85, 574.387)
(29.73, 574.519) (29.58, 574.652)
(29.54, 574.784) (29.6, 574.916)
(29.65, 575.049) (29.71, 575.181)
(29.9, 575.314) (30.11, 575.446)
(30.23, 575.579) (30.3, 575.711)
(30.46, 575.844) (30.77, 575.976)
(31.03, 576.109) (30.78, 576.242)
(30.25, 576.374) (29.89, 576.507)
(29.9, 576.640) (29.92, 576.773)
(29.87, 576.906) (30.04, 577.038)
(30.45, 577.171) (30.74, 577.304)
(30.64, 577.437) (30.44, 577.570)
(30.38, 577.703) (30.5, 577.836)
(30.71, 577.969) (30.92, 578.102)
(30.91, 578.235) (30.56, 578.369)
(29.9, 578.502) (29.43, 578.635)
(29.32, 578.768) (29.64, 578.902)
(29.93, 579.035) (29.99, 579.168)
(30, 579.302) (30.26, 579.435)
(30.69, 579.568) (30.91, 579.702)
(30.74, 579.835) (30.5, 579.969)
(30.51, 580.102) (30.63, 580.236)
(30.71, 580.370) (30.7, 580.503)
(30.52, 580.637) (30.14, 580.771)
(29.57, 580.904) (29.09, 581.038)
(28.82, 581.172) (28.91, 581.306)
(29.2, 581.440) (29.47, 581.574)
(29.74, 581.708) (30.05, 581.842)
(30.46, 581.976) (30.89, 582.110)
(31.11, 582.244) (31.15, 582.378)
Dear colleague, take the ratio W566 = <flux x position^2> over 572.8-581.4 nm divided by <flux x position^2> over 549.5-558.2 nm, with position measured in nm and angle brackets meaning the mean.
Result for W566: 1.22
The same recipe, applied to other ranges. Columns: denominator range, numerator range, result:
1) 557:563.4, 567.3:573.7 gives 1.10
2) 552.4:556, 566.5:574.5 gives 1.12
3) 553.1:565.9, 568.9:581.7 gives 1.14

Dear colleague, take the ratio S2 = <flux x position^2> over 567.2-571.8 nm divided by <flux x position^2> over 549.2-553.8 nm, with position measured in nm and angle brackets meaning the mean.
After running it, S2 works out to 1.17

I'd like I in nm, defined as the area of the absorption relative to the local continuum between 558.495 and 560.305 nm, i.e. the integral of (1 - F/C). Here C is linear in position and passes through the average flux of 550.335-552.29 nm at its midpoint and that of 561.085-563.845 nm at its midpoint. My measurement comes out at 0.17 nm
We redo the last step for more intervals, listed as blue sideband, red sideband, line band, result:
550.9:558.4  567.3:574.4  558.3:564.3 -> 0.12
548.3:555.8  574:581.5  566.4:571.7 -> 0.10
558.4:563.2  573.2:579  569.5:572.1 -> 0.02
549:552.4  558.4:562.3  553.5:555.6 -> -0.14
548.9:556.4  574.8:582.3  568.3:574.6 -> 0.06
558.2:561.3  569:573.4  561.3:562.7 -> -0.08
